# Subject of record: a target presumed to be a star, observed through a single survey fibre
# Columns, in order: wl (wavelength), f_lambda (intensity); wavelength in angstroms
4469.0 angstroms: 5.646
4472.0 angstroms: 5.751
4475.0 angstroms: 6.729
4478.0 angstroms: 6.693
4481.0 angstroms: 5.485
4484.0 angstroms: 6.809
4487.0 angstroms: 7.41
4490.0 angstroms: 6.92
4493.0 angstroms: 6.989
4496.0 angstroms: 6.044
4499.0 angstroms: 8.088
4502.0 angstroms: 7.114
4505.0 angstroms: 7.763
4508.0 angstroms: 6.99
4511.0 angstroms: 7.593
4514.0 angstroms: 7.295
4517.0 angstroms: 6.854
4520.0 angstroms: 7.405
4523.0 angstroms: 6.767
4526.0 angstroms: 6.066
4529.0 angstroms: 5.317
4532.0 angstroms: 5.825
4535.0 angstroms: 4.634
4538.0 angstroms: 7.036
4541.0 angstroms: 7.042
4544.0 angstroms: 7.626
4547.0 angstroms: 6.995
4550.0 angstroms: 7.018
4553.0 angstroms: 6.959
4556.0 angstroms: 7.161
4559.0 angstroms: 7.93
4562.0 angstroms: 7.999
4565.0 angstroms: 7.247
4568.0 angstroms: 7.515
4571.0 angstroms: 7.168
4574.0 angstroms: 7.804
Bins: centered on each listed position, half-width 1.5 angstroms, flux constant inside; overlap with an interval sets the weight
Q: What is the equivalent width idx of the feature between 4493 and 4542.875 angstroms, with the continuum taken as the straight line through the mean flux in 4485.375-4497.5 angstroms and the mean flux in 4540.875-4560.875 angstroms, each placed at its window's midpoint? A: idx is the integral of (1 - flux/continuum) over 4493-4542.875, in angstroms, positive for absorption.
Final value 1.9 angstroms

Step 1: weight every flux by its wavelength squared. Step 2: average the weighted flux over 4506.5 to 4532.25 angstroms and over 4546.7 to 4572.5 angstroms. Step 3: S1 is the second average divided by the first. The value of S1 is 1.11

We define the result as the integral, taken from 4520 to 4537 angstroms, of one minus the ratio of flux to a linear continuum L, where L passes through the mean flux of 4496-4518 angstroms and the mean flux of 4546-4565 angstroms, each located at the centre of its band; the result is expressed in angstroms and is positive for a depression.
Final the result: 3.3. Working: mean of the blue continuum 7.31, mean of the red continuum 7.35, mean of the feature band 5.91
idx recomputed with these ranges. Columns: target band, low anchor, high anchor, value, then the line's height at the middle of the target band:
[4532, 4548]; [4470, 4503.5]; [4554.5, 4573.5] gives 1.5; 7.27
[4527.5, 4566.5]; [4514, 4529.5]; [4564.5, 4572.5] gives 1.0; 7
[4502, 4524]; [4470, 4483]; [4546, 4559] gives -2.0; 6.63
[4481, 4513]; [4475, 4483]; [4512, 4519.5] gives -1.9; 6.69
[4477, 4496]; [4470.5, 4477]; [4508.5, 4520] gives -0.2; 6.58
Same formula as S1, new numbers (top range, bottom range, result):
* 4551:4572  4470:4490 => 1.19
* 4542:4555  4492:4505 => 1.02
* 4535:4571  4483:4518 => 1.03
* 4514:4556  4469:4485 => 1.09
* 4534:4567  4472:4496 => 1.11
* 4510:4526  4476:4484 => 1.15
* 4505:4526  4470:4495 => 1.10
